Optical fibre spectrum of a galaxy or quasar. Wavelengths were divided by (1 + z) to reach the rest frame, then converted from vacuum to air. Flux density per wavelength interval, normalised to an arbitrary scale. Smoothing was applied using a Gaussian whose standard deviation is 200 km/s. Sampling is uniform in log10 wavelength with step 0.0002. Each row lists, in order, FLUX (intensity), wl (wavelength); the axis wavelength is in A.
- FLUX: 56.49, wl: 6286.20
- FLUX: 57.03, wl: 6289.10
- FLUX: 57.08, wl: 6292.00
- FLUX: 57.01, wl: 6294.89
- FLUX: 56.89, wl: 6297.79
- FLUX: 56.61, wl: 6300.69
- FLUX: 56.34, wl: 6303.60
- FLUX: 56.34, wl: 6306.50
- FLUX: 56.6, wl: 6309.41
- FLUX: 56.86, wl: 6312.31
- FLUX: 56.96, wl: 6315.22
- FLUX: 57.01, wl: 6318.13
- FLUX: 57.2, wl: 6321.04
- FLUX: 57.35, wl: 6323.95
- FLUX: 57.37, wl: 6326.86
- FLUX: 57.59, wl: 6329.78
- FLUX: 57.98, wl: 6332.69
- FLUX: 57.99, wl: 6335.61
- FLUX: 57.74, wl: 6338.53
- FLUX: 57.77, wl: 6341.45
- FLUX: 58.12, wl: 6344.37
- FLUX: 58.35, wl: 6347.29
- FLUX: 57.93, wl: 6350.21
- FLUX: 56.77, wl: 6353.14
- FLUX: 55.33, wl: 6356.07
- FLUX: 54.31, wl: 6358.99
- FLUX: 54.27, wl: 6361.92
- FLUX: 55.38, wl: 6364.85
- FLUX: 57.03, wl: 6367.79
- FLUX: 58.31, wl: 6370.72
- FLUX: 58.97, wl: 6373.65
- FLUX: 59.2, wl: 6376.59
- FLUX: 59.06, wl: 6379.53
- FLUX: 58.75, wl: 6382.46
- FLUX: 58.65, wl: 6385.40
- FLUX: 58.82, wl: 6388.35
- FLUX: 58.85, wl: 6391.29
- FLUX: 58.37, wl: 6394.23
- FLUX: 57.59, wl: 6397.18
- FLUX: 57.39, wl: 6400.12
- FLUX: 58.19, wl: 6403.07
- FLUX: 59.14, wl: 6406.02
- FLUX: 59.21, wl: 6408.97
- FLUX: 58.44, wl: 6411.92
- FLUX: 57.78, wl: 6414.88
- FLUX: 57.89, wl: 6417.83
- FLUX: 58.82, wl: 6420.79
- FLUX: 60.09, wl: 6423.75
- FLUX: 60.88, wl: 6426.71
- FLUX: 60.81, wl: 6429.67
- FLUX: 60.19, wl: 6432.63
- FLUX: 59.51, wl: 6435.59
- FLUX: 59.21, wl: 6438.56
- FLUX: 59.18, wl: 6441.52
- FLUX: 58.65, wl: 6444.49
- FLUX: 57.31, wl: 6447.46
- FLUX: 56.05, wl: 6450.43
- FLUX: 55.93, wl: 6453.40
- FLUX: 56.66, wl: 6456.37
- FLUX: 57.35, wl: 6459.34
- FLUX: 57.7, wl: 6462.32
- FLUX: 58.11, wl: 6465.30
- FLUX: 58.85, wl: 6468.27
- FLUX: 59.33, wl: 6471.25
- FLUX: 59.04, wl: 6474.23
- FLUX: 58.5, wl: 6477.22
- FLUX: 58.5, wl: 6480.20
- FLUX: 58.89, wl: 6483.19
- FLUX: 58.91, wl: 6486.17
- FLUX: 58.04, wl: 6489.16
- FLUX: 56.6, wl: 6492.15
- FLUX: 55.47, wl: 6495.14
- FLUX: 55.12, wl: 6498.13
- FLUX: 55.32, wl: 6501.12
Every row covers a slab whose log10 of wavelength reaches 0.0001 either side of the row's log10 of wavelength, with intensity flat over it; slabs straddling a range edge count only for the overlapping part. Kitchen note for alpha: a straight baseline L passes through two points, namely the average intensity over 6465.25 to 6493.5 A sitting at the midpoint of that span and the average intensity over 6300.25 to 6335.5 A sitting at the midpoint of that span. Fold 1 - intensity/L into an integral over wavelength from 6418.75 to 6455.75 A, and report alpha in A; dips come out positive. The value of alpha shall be -0.4 A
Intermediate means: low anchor 57.1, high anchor 58.5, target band 58.8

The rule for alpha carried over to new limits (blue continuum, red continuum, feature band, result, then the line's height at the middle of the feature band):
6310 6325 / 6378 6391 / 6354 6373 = 0.76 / 58.3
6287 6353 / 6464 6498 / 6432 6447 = -0.33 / 57.9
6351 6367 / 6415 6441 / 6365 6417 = -0.97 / 57.3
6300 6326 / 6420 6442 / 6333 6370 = 0.64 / 57.8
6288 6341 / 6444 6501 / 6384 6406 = -0.37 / 57.3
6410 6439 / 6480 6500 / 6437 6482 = 0.15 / 58.2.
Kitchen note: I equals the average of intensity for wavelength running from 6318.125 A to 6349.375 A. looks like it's 57.7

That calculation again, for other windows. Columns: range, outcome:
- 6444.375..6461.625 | 56.9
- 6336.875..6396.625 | 57.6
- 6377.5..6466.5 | 58.5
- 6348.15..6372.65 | 56.3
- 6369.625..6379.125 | 58.9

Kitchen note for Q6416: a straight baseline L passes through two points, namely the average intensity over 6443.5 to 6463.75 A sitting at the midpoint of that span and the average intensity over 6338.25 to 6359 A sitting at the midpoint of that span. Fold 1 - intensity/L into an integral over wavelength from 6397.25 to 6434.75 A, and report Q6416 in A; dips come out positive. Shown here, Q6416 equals -1.3 A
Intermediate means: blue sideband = 57.2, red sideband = 57.1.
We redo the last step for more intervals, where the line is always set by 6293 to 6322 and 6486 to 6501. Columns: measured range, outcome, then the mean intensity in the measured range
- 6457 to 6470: -0.3 A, 58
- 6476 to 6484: -0.3 A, 58.6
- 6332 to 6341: -0.2 A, 57.8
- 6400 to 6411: -0.4 A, 58.6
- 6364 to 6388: -0.7 A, 58.3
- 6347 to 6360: 0.1 A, 56.5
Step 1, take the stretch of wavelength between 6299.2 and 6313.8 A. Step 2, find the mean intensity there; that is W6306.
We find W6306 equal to 56.5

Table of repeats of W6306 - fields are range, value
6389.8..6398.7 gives 58.3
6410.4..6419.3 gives 58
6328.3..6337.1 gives 57.8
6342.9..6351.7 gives 58.1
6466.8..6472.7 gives 59.1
